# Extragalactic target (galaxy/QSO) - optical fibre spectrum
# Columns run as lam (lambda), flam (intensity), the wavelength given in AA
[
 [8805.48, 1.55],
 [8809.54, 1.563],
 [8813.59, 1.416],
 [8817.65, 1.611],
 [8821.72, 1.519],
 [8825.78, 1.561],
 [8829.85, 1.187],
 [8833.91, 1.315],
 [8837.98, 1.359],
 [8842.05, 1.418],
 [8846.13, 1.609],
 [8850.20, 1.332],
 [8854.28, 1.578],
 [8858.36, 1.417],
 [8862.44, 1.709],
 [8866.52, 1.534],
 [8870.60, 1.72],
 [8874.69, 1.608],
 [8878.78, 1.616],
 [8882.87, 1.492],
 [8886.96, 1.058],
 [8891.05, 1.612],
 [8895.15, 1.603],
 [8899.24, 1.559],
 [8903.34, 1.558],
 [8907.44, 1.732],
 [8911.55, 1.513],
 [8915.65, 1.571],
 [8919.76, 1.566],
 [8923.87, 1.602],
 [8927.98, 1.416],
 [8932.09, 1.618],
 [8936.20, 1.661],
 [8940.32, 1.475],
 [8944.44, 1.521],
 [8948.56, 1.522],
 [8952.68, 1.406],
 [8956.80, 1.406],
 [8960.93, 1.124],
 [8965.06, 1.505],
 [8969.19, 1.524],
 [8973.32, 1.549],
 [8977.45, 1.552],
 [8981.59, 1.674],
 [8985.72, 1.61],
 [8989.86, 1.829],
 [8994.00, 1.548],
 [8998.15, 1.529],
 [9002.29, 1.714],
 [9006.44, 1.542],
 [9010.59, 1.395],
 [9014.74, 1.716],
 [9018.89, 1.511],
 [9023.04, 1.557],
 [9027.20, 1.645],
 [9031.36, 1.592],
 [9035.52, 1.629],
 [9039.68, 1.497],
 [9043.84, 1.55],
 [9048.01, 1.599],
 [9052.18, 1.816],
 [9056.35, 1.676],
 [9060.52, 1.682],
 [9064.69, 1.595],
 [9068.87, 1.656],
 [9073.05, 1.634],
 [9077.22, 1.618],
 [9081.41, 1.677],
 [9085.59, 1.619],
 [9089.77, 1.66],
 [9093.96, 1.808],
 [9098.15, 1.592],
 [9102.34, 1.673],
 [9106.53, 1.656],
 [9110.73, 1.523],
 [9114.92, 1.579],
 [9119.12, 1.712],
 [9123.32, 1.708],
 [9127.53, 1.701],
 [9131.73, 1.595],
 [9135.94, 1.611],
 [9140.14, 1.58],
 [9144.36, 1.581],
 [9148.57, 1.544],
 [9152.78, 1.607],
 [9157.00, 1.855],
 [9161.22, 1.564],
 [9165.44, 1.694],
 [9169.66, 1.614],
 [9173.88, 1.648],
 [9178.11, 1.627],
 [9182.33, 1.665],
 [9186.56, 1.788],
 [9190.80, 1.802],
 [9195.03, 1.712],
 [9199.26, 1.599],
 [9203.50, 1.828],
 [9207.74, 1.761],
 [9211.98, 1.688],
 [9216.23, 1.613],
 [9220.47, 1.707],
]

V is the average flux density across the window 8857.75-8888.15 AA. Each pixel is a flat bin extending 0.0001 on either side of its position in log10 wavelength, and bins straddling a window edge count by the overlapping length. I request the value 1.54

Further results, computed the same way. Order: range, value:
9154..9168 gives 1.69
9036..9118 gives 1.64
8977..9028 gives 1.6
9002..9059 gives 1.6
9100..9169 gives 1.64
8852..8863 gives 1.54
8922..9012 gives 1.53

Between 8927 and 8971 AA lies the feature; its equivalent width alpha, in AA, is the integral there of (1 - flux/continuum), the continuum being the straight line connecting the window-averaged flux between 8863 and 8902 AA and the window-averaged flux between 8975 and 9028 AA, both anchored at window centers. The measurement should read 2.9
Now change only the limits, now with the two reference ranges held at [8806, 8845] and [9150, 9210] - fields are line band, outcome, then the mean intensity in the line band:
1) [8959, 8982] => 1.1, 1.48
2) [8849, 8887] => -1.5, 1.53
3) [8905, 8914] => -0.7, 1.62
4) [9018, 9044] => 0.3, 1.57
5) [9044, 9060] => -0.7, 1.68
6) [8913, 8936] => -0.7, 1.56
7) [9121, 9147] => 0.5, 1.63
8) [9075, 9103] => -0.5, 1.66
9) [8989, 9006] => -0.7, 1.63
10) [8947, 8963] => 1.9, 1.36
